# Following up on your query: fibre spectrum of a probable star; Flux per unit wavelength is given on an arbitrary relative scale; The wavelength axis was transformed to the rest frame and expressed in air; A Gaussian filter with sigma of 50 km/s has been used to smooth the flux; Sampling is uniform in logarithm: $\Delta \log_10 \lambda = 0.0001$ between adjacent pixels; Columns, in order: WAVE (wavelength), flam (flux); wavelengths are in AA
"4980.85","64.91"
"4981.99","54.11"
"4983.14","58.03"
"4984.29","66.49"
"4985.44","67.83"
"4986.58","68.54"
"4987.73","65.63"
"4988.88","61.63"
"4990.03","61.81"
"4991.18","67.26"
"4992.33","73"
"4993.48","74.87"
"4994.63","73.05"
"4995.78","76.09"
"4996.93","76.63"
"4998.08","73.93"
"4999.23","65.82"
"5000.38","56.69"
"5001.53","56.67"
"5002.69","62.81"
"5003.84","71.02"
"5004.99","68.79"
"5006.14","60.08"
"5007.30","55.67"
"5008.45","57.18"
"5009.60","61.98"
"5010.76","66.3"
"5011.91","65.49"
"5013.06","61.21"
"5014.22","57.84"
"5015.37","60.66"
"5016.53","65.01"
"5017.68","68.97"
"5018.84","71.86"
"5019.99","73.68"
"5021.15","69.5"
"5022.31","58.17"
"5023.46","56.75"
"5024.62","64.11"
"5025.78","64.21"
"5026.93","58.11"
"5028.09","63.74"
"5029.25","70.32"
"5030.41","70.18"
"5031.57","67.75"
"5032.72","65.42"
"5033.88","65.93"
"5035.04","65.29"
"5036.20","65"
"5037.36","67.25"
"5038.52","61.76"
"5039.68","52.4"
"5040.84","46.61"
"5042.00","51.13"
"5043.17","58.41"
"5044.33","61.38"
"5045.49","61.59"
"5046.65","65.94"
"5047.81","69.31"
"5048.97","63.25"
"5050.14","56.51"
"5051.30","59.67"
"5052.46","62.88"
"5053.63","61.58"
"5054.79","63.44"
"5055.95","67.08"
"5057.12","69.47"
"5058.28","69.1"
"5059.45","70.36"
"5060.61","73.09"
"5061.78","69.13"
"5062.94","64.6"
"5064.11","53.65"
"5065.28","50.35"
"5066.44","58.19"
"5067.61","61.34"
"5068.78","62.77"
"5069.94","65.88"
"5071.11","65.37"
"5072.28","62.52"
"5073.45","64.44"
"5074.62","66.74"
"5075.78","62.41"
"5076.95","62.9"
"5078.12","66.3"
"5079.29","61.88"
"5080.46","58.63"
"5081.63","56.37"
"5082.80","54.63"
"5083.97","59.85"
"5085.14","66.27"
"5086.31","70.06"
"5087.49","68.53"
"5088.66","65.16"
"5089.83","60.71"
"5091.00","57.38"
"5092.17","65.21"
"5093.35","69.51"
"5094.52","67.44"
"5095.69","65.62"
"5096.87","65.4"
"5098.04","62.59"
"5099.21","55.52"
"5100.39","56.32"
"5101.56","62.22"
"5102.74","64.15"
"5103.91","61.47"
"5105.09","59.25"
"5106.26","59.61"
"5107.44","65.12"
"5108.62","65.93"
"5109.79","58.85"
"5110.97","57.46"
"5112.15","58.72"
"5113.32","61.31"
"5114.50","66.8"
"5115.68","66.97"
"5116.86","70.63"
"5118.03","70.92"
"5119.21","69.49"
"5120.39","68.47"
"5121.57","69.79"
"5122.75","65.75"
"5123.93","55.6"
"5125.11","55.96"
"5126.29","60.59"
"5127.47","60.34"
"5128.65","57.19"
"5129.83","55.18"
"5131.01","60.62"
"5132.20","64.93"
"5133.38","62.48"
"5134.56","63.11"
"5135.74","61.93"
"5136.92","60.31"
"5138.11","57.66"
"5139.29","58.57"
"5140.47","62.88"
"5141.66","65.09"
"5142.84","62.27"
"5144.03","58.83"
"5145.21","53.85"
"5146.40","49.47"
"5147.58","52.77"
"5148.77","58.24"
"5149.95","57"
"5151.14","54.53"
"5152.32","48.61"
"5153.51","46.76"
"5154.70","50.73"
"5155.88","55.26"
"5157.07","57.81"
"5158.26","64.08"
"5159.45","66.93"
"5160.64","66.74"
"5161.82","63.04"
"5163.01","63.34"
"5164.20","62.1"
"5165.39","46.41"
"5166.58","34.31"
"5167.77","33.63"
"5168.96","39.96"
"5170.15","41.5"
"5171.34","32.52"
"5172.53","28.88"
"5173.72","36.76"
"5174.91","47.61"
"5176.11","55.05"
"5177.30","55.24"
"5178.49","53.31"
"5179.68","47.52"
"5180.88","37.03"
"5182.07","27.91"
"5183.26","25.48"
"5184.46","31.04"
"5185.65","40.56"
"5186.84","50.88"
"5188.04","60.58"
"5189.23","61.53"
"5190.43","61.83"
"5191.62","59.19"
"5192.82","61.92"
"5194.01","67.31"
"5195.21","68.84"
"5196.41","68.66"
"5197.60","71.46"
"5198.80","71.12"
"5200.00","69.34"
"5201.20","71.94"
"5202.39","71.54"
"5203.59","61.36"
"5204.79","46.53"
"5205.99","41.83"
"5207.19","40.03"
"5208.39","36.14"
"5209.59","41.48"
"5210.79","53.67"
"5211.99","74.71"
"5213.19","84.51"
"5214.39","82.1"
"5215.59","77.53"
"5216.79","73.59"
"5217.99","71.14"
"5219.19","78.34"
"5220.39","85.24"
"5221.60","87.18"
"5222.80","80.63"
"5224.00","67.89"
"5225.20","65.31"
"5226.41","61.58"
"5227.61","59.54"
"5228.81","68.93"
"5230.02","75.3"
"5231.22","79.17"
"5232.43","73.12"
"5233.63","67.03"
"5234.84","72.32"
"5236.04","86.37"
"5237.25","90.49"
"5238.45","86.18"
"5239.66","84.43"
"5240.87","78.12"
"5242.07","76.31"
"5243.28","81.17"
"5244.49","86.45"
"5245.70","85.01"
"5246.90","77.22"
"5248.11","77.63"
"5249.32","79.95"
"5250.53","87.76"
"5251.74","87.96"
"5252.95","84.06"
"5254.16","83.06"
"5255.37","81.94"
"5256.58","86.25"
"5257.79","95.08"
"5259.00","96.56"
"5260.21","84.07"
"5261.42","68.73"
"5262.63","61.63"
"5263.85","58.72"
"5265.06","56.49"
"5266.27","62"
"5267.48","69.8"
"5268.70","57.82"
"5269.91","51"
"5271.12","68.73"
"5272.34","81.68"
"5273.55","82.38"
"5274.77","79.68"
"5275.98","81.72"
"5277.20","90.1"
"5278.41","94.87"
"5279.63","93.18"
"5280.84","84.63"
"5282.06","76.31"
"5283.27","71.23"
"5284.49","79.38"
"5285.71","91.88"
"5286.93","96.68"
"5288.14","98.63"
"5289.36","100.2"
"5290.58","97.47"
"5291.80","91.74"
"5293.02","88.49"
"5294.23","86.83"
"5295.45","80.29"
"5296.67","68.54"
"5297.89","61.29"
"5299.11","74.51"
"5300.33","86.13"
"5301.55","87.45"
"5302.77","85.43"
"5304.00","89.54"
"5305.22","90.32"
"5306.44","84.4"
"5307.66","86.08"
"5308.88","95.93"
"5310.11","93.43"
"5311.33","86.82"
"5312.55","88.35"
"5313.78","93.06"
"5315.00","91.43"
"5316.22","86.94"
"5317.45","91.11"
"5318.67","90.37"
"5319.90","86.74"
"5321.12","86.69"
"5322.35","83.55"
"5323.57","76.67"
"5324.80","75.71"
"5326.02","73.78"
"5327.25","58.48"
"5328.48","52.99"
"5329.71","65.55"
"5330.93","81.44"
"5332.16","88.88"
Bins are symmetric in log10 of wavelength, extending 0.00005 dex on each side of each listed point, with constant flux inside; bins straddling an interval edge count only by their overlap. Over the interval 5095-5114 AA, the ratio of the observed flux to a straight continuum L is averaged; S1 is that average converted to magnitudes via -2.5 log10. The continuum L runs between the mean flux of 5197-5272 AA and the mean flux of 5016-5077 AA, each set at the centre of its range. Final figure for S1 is 0.09 mag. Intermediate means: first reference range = 63.5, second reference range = 72.5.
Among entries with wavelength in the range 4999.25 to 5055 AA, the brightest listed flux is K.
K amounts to 73.68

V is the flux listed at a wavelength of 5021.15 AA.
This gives 69.5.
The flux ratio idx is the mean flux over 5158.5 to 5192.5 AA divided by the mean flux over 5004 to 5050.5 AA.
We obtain 0.8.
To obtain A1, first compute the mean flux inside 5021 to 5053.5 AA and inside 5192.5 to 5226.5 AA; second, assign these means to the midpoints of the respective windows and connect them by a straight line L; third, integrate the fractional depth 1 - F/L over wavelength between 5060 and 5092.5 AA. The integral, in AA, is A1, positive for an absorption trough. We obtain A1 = 0.3 AA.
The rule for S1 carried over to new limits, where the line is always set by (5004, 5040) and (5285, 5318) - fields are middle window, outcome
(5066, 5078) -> 0.081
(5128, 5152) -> 0.252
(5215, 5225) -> 0.050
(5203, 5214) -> 0.429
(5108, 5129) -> 0.141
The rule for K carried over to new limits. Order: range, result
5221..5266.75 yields 96.56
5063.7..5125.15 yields 70.92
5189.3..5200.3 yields 71.46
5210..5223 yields 87.18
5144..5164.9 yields 66.93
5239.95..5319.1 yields 100.2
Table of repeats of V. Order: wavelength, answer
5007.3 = 55.67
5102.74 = 64.15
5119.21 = 69.49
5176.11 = 55.05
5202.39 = 71.54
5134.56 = 63.11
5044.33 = 61.38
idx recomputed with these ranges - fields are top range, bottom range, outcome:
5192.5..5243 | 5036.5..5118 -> 1.12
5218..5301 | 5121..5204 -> 1.43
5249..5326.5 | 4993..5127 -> 1.30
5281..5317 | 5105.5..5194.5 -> 1.56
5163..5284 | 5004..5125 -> 1.06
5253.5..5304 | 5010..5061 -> 1.26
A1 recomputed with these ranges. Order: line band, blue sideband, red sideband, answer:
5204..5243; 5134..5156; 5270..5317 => 1.0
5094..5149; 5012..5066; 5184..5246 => 3.4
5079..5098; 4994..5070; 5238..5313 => 1.3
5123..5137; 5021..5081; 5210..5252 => 1.9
